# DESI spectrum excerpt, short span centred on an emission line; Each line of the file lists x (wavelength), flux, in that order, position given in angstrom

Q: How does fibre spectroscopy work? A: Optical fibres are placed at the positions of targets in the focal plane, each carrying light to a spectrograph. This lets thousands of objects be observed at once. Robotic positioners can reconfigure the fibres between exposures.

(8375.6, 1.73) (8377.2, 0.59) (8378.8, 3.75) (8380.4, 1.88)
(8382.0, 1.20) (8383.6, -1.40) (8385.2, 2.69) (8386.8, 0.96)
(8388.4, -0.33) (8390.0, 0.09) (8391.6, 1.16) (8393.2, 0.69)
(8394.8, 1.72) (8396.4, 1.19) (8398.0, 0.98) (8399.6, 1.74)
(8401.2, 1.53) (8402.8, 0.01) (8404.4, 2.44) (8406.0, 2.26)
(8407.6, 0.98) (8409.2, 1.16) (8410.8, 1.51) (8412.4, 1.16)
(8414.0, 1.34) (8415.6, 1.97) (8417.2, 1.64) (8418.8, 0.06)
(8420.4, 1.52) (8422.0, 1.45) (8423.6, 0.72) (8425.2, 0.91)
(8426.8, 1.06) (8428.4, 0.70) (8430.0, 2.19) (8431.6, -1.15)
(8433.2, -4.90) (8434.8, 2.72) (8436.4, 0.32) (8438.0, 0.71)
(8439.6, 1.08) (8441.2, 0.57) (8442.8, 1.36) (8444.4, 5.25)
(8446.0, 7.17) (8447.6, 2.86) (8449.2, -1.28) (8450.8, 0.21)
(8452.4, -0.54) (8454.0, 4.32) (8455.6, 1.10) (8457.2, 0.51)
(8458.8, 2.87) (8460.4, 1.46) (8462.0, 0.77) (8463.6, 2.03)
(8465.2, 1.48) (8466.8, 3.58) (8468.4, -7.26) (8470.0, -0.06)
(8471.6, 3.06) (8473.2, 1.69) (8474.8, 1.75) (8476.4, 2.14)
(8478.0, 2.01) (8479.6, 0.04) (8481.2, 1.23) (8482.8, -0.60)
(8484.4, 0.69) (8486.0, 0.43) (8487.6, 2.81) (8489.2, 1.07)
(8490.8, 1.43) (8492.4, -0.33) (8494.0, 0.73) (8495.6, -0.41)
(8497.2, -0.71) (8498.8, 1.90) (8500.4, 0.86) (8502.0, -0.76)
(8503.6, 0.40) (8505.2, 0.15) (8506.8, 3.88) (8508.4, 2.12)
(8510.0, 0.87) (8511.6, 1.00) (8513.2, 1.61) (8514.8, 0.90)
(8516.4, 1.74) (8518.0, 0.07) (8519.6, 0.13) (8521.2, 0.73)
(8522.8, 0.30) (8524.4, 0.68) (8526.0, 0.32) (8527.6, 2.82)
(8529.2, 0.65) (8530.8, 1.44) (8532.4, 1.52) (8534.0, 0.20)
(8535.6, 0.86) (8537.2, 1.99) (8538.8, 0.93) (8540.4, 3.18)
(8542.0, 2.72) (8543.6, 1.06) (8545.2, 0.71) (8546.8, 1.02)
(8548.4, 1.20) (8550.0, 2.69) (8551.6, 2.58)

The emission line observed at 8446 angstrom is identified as H-alpha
